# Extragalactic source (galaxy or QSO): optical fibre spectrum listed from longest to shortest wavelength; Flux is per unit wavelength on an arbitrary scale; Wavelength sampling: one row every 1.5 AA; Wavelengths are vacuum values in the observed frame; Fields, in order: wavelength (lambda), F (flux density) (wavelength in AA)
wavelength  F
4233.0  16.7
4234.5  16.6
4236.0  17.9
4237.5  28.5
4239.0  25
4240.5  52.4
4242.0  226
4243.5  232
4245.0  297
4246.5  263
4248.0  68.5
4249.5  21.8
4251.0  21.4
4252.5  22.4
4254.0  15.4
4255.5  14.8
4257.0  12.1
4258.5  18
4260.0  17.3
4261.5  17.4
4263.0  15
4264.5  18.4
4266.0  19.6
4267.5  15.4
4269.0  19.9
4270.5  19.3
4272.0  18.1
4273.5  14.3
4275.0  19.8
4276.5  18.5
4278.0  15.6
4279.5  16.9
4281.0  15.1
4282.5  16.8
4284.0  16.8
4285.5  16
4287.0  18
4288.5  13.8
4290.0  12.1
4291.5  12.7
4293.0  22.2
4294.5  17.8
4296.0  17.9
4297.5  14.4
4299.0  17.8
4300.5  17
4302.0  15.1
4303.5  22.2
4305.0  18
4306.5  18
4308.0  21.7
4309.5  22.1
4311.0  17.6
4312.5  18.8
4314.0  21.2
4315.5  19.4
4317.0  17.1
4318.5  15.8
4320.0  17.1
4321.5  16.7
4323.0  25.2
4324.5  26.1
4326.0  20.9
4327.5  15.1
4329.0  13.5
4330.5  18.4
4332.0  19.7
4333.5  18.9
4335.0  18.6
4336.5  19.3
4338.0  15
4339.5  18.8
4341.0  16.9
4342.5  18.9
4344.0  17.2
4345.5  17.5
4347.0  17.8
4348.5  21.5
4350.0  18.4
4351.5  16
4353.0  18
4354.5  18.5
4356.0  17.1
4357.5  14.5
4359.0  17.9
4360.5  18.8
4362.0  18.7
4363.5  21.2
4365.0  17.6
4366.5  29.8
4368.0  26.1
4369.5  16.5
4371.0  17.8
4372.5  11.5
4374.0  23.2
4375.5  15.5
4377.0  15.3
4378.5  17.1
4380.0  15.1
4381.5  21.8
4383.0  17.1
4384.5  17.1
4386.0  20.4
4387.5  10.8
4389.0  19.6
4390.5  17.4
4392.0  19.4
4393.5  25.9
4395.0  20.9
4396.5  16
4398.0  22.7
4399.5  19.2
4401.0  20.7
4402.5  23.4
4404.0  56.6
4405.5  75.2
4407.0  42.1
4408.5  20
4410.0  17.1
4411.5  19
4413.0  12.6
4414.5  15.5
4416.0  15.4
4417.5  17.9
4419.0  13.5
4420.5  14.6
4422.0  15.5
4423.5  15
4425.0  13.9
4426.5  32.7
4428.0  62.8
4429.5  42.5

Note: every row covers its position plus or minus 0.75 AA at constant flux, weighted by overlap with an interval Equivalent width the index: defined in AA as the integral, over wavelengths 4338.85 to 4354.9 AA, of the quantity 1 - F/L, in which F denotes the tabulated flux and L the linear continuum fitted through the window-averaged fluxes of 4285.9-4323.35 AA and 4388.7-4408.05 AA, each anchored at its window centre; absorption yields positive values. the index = 3.4 AA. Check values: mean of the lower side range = 17.9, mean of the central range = 18.1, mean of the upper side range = 29.2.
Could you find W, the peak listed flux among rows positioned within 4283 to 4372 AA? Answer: 29.8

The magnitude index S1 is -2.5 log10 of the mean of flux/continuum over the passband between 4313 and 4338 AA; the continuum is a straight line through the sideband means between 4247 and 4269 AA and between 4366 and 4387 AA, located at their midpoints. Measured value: 0.12 mag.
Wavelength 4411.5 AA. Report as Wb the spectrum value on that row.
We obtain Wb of 19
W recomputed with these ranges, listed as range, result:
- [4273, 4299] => 22.2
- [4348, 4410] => 75.2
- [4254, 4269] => 19.9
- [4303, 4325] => 26.1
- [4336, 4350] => 21.5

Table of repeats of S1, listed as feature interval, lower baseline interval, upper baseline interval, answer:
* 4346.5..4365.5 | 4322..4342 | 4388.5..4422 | 0.13 mag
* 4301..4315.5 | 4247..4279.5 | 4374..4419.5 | 0.14 mag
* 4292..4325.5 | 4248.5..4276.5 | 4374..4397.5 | -0.05 mag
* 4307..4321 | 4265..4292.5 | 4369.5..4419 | -0.04 mag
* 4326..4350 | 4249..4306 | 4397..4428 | 0.16 mag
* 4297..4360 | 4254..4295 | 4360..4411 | 0.07 mag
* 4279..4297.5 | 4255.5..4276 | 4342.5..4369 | 0.09 mag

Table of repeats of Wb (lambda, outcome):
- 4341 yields 16.9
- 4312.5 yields 18.8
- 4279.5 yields 16.9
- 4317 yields 17.1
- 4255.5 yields 14.8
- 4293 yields 22.2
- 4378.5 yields 17.1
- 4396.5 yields 16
